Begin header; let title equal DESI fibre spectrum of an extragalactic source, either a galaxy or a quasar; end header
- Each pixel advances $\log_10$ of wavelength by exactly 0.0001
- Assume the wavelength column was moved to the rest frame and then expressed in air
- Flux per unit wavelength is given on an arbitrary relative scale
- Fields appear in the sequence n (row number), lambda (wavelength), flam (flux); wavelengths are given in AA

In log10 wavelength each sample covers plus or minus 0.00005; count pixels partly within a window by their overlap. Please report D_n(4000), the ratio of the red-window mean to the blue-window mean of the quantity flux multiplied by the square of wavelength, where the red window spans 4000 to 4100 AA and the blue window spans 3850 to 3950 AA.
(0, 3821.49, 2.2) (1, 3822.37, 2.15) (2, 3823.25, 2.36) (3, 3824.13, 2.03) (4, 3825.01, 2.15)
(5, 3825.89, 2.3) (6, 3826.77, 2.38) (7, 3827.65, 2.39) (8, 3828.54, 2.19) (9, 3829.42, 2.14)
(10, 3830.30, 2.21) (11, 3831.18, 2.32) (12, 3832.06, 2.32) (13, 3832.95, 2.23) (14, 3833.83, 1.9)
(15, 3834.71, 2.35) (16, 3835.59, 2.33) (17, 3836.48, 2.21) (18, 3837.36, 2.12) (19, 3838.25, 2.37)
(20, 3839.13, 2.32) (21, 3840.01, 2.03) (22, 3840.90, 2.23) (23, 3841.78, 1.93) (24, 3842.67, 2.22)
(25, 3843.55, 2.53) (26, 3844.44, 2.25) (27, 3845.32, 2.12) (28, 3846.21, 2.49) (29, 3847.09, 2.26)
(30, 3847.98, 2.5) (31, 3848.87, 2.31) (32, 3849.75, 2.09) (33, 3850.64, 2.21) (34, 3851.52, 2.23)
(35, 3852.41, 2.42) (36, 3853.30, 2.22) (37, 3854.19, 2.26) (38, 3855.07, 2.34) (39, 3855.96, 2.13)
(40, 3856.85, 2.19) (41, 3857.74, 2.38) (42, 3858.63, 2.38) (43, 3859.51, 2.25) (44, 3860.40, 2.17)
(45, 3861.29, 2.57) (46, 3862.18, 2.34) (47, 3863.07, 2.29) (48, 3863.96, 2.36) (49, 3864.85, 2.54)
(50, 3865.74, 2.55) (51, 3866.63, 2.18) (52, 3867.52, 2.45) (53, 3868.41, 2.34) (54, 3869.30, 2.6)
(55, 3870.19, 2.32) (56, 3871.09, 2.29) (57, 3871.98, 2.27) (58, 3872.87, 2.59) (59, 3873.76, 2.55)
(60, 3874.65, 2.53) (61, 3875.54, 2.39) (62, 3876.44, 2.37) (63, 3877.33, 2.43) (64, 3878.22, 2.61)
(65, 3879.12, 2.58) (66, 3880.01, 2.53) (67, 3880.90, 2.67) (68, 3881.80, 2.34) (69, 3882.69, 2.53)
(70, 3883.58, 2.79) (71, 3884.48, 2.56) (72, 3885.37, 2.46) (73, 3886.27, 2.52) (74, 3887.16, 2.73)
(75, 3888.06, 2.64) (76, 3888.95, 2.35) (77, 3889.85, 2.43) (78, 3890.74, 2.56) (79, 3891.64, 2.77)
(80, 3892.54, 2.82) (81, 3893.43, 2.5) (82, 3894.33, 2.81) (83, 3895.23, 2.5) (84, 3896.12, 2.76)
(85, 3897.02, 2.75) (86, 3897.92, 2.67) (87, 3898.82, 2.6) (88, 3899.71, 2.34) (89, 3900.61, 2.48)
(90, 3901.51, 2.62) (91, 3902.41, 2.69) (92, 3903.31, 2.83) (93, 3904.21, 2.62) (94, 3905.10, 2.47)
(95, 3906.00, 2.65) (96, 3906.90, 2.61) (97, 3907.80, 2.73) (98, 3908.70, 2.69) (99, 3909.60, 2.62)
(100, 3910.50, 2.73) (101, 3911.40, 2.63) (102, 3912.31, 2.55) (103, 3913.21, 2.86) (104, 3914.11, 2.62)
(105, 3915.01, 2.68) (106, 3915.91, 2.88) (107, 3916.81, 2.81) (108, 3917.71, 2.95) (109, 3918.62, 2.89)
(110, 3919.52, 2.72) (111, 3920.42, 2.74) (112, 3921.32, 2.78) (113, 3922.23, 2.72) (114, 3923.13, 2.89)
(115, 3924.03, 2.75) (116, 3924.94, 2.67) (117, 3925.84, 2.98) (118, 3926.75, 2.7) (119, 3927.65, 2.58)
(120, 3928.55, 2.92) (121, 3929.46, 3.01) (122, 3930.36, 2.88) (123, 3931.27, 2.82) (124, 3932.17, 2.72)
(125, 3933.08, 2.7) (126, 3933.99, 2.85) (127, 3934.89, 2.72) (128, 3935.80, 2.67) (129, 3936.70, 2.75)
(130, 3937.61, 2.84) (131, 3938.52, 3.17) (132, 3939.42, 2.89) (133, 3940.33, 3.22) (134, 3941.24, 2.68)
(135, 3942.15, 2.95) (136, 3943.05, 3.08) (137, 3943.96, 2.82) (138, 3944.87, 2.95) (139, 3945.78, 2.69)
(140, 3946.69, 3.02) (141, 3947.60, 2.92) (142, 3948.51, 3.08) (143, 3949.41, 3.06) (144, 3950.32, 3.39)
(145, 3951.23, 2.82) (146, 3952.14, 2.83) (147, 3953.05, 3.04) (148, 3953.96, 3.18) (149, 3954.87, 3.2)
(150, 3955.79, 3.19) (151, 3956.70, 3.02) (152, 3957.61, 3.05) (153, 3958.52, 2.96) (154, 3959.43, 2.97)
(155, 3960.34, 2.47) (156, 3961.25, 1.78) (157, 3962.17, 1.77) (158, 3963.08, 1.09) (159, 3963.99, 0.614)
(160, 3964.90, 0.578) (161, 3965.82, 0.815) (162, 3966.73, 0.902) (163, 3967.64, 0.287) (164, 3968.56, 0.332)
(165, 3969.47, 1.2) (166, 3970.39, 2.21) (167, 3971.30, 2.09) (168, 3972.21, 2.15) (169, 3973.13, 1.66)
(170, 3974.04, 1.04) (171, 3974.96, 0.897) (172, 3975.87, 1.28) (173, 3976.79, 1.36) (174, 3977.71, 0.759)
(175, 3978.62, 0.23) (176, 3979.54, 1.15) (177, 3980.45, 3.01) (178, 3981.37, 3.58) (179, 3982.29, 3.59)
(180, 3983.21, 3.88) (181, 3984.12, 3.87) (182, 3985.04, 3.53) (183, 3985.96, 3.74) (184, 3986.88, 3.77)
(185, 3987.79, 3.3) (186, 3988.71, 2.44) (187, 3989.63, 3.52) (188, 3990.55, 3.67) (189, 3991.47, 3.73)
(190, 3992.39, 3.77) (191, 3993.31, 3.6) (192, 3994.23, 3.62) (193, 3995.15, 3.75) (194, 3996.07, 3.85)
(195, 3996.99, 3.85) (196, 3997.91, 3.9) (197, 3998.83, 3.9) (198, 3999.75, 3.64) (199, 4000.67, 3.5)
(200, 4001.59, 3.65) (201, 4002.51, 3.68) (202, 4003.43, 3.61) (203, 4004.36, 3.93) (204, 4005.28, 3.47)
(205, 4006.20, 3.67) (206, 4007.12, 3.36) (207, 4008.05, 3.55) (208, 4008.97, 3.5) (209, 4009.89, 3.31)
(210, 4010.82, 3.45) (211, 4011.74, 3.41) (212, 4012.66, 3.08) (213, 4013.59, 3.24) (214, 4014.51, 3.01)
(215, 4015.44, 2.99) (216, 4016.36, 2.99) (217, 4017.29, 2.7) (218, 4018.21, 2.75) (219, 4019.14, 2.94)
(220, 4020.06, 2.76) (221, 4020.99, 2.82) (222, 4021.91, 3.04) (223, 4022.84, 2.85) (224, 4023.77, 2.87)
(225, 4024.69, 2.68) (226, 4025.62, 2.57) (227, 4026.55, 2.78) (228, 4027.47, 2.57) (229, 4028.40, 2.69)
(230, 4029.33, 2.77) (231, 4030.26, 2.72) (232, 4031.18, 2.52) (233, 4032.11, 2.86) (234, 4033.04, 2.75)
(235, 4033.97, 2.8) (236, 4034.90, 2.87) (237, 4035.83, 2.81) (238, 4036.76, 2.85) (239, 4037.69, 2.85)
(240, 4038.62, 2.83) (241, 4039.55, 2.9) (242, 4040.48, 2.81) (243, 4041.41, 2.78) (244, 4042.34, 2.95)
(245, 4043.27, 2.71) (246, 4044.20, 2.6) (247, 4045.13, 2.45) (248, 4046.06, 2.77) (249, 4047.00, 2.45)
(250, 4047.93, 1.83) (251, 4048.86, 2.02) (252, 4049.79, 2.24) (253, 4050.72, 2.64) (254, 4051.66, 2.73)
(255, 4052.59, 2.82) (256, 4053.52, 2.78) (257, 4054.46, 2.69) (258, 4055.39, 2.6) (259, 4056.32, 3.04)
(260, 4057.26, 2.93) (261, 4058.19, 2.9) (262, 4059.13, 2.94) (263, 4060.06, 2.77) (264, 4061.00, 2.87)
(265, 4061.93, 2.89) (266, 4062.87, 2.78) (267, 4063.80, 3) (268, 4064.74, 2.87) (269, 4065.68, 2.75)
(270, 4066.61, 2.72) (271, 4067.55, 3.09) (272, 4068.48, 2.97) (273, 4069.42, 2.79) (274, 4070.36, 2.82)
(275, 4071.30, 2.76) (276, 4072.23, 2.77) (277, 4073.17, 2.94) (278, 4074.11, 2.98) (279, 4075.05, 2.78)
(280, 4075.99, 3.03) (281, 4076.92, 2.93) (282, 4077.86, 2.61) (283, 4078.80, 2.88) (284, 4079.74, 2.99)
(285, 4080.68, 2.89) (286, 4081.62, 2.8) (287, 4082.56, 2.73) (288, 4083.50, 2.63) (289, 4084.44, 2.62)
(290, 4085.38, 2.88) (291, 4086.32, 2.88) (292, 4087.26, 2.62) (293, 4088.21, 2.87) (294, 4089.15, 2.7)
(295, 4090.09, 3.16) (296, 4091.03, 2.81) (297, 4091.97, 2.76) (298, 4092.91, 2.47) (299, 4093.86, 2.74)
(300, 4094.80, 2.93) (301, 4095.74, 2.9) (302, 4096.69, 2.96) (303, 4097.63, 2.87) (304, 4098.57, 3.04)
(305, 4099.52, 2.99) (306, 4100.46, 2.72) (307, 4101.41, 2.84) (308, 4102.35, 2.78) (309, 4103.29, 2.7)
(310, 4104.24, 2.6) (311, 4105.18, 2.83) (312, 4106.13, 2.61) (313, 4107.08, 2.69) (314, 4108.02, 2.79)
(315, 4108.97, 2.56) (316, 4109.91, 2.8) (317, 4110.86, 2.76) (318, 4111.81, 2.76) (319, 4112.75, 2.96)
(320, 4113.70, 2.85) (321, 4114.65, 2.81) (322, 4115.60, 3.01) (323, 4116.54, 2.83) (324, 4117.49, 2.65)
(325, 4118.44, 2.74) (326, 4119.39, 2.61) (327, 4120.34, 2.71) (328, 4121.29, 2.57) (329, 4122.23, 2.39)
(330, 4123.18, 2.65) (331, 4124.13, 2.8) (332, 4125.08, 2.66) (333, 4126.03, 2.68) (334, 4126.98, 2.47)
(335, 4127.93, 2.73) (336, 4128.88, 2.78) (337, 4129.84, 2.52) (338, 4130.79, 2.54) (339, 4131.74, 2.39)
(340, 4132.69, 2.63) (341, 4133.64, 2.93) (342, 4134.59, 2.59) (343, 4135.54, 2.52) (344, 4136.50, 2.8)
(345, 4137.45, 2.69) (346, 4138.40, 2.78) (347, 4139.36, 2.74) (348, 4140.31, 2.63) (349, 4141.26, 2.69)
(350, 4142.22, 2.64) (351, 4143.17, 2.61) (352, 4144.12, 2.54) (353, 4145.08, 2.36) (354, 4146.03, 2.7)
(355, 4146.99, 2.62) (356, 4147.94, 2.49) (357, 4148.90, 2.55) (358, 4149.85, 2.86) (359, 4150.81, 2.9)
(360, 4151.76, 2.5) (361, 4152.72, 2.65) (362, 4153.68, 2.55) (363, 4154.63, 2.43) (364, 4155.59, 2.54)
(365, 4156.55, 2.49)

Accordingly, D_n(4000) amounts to 1.18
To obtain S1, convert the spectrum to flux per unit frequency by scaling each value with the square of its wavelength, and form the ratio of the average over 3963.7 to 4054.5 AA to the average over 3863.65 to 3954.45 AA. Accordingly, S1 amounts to 1.1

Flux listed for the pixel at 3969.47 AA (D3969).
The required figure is 1.2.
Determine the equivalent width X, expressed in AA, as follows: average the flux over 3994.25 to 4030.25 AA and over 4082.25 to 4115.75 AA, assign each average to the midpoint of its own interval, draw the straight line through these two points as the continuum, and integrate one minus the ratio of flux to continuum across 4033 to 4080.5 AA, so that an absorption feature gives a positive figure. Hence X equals 3.7 AA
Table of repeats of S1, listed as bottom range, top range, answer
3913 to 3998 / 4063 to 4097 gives 1.14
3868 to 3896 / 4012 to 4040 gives 1.20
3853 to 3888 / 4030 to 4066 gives 1.23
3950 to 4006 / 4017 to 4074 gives 1.07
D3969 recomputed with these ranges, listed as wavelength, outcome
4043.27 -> 2.71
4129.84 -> 2.52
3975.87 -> 1.28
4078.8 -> 2.88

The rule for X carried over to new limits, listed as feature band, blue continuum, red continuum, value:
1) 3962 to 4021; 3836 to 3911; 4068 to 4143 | -2.8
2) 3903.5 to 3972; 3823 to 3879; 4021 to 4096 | -2.0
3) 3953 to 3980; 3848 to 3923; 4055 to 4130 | 9.7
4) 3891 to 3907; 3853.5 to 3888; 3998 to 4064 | -0.7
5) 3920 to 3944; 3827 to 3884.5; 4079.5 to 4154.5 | -3.8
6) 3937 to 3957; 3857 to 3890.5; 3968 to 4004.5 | -2.2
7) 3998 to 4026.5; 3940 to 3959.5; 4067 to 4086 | -3.0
